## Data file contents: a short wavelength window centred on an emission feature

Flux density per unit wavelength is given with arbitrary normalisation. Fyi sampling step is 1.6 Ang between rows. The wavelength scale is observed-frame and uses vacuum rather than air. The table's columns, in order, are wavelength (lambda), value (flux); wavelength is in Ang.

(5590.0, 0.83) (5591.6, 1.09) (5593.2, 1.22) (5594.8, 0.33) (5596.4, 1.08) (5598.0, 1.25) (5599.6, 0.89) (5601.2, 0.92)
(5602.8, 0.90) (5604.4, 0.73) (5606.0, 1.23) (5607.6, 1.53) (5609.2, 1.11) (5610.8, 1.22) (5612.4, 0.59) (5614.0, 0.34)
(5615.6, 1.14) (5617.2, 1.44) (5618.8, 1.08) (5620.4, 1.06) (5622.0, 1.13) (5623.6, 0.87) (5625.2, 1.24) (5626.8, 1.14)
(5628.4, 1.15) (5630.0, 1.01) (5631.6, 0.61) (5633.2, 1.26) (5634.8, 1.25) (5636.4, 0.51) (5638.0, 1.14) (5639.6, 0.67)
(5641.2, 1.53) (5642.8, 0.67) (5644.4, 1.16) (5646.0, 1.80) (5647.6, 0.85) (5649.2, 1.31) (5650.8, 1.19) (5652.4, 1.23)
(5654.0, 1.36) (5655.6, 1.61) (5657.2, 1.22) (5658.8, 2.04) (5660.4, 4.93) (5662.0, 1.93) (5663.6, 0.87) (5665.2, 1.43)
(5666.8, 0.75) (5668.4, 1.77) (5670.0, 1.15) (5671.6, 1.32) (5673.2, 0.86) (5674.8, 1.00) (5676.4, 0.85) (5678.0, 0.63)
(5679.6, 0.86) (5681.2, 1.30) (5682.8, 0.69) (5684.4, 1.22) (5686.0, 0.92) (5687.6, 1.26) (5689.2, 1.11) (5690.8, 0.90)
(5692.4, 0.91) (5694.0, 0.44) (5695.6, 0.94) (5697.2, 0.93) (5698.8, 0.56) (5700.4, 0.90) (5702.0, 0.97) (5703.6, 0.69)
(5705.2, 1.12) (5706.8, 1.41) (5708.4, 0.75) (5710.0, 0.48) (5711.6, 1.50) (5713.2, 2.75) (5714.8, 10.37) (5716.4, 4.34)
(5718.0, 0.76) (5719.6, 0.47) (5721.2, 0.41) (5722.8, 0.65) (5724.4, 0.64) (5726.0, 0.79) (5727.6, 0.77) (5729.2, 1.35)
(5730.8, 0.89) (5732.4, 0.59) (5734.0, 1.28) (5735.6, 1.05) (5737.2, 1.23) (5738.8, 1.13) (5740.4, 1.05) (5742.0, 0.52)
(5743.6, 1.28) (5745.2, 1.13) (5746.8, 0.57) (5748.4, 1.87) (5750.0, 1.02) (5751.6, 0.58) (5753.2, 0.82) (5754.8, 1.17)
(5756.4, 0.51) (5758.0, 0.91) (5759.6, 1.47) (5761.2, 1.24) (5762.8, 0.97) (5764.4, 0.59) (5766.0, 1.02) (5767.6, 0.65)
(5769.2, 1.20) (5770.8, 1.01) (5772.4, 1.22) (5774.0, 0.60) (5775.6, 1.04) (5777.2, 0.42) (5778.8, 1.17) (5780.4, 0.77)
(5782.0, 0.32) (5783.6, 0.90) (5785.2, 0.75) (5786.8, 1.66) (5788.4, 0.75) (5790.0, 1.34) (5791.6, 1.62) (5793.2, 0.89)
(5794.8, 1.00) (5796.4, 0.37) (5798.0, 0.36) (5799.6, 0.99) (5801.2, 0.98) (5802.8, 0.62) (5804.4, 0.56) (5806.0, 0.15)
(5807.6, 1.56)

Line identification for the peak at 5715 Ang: [O III]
